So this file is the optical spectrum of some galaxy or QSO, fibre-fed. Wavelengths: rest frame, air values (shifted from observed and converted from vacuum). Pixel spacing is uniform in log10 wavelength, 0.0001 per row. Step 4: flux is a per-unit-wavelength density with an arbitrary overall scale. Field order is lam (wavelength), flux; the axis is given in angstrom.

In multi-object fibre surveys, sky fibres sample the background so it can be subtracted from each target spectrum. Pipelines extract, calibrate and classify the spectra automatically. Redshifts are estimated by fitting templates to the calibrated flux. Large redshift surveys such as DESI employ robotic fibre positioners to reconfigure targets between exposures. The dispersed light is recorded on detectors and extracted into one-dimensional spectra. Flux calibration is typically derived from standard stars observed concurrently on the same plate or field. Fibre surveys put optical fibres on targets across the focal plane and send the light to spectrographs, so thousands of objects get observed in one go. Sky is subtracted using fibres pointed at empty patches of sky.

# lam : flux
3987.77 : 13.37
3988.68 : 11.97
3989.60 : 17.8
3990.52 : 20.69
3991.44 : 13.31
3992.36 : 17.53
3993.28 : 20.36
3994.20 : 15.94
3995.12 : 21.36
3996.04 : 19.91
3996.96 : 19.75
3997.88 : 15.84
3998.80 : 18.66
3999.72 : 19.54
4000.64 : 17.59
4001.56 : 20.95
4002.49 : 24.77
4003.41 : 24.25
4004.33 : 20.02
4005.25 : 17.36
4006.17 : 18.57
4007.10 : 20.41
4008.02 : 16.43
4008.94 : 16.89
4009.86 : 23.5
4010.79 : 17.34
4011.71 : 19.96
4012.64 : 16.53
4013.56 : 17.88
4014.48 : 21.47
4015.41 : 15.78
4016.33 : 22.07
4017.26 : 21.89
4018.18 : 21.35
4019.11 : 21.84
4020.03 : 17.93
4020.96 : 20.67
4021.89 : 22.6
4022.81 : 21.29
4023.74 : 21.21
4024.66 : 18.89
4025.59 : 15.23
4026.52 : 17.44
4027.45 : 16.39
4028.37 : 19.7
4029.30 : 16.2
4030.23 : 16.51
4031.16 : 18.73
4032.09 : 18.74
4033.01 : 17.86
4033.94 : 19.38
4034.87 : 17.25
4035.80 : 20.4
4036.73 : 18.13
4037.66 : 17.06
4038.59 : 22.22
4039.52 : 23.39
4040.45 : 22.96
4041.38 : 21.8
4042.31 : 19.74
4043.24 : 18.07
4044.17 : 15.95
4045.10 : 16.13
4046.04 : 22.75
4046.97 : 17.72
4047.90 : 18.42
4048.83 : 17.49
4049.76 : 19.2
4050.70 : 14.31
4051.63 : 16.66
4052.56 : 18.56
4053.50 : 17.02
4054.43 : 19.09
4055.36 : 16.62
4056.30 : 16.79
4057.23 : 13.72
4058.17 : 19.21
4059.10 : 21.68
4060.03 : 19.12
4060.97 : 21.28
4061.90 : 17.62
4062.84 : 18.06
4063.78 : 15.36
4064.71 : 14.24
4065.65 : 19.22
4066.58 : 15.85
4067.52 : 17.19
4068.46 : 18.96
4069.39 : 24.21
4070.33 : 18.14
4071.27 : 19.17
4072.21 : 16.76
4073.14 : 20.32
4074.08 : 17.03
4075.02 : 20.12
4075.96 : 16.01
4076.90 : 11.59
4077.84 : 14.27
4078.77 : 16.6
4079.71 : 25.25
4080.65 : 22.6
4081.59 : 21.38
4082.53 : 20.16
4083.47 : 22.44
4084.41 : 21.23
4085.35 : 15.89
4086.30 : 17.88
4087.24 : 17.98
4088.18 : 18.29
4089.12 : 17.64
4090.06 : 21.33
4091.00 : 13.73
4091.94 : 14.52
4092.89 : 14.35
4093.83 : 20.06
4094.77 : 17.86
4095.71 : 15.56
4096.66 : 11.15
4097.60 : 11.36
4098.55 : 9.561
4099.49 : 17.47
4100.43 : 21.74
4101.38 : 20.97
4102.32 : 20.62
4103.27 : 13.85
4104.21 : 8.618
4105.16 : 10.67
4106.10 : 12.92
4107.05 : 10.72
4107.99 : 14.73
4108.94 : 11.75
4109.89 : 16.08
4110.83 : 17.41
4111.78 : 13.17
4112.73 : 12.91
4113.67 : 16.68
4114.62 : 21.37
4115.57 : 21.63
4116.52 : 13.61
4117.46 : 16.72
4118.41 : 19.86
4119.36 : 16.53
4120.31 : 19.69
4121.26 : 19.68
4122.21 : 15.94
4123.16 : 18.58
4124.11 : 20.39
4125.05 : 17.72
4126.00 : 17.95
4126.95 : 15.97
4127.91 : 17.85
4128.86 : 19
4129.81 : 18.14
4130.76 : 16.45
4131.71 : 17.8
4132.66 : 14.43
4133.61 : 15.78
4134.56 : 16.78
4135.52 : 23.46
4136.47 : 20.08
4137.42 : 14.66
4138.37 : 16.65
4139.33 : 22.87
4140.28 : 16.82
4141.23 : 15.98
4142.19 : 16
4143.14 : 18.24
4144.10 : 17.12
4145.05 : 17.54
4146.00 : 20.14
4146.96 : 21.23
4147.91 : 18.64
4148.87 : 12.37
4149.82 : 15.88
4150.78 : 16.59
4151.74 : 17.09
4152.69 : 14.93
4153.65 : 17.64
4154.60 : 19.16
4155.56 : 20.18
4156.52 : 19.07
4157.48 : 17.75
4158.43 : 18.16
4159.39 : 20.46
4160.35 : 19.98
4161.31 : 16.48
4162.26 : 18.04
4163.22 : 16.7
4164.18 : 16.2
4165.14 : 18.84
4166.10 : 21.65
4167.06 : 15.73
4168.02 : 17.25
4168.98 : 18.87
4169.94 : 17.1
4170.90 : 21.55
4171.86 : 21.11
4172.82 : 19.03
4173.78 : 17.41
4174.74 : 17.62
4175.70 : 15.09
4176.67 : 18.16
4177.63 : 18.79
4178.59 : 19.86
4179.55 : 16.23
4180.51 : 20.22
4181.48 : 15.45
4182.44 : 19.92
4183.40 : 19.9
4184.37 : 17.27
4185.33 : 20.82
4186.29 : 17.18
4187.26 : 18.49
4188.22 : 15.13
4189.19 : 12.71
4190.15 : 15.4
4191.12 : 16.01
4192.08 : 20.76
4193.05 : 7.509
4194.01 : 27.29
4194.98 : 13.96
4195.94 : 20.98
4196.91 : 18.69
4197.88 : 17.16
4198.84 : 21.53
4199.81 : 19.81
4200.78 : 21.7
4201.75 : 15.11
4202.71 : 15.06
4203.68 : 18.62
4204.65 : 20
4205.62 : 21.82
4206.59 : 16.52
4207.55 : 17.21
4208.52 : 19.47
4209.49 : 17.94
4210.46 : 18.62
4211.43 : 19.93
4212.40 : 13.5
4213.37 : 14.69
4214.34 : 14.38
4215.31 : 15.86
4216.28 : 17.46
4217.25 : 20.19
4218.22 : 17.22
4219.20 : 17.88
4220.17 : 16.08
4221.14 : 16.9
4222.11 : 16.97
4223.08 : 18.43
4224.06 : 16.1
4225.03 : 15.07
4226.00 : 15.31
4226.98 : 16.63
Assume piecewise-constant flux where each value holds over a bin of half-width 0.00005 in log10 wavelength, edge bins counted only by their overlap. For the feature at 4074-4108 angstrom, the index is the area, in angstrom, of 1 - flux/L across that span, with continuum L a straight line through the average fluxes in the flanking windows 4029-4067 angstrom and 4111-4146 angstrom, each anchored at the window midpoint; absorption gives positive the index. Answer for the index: 2.4 angstrom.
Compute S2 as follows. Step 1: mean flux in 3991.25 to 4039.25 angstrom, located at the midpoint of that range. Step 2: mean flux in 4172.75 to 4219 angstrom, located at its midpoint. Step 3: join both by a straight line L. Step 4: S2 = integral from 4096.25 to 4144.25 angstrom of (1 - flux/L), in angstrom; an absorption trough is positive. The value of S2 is 4.6 angstrom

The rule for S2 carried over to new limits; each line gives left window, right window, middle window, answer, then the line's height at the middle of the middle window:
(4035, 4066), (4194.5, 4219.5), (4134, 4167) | 0.2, 18.1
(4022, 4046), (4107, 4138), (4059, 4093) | -0.4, 18.1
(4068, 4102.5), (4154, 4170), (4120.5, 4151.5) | 0.8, 18.2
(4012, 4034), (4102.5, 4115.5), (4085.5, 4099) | -0.5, 15.2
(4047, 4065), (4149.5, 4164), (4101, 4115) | 2.4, 17.8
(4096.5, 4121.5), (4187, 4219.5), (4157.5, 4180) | -1.9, 16.9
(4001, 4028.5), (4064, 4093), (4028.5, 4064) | 0.9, 19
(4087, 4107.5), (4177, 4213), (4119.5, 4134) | -1.3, 16.2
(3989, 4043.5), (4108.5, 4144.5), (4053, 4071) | 0.4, 18.5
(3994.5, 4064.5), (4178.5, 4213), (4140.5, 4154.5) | 0.8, 18.3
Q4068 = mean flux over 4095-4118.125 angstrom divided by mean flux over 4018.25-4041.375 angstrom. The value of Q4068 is 0.8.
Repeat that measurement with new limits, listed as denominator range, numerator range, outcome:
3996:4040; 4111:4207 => 0.93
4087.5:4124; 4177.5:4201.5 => 1.12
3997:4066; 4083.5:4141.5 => 0.89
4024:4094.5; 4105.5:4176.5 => 0.96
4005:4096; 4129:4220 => 0.96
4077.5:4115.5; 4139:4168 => 1.08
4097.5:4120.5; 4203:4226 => 1.11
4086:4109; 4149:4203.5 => 1.16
